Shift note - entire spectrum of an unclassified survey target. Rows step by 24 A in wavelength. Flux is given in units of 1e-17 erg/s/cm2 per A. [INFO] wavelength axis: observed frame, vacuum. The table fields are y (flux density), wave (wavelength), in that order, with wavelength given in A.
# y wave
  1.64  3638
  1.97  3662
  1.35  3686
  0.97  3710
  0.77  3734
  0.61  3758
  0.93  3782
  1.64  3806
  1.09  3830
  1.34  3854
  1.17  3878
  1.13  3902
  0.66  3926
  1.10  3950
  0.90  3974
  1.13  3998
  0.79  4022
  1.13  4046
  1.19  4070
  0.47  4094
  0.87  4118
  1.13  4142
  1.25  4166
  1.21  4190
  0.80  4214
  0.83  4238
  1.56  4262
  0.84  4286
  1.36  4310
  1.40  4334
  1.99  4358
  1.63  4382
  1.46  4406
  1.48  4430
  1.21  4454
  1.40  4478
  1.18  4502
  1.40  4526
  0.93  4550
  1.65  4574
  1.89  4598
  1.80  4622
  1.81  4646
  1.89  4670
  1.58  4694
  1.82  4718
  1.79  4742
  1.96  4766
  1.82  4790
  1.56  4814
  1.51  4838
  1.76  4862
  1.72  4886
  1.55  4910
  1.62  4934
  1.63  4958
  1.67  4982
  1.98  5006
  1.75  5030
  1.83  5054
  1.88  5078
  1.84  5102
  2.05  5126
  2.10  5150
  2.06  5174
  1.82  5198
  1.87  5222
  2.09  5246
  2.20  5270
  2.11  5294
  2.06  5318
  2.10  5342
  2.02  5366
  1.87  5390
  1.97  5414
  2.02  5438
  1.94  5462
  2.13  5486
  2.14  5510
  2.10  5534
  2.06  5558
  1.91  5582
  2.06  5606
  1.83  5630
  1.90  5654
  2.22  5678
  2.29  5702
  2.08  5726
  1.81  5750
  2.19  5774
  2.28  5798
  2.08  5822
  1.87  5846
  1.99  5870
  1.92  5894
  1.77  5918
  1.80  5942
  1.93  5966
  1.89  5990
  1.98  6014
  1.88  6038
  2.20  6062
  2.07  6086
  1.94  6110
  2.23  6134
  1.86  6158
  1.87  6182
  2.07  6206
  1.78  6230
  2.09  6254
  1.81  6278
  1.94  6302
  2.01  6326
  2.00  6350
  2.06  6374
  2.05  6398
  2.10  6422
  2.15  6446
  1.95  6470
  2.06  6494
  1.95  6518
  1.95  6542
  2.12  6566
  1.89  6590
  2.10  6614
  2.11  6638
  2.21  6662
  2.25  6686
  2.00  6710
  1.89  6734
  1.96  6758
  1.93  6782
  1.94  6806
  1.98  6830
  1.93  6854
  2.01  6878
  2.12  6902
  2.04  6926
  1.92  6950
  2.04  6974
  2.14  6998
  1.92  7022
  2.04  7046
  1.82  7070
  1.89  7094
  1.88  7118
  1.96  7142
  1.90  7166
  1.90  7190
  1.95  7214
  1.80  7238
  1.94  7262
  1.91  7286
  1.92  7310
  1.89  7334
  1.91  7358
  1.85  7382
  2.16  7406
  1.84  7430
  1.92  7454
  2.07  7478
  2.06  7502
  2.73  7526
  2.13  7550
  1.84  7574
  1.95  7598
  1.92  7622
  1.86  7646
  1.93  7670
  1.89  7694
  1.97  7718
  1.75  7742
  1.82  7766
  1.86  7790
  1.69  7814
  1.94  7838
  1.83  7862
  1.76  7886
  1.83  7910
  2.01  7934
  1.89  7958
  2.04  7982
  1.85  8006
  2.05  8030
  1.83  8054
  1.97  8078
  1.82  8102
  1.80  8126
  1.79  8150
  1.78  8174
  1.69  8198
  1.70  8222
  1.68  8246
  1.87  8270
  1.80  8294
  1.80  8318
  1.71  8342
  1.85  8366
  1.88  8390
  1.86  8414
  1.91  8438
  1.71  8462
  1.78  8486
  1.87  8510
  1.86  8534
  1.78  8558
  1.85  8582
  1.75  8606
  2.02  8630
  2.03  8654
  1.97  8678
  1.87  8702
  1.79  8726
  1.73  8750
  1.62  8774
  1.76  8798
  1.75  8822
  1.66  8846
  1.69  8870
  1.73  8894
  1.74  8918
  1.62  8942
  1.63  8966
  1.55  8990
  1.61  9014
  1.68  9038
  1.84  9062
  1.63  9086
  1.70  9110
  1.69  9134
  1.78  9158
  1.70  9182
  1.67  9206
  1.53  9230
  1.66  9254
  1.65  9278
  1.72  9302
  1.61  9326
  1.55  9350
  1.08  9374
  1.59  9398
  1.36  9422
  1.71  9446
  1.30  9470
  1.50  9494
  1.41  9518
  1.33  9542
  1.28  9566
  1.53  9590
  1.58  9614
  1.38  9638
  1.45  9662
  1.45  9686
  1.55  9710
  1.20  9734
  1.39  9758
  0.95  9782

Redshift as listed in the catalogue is 0.14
